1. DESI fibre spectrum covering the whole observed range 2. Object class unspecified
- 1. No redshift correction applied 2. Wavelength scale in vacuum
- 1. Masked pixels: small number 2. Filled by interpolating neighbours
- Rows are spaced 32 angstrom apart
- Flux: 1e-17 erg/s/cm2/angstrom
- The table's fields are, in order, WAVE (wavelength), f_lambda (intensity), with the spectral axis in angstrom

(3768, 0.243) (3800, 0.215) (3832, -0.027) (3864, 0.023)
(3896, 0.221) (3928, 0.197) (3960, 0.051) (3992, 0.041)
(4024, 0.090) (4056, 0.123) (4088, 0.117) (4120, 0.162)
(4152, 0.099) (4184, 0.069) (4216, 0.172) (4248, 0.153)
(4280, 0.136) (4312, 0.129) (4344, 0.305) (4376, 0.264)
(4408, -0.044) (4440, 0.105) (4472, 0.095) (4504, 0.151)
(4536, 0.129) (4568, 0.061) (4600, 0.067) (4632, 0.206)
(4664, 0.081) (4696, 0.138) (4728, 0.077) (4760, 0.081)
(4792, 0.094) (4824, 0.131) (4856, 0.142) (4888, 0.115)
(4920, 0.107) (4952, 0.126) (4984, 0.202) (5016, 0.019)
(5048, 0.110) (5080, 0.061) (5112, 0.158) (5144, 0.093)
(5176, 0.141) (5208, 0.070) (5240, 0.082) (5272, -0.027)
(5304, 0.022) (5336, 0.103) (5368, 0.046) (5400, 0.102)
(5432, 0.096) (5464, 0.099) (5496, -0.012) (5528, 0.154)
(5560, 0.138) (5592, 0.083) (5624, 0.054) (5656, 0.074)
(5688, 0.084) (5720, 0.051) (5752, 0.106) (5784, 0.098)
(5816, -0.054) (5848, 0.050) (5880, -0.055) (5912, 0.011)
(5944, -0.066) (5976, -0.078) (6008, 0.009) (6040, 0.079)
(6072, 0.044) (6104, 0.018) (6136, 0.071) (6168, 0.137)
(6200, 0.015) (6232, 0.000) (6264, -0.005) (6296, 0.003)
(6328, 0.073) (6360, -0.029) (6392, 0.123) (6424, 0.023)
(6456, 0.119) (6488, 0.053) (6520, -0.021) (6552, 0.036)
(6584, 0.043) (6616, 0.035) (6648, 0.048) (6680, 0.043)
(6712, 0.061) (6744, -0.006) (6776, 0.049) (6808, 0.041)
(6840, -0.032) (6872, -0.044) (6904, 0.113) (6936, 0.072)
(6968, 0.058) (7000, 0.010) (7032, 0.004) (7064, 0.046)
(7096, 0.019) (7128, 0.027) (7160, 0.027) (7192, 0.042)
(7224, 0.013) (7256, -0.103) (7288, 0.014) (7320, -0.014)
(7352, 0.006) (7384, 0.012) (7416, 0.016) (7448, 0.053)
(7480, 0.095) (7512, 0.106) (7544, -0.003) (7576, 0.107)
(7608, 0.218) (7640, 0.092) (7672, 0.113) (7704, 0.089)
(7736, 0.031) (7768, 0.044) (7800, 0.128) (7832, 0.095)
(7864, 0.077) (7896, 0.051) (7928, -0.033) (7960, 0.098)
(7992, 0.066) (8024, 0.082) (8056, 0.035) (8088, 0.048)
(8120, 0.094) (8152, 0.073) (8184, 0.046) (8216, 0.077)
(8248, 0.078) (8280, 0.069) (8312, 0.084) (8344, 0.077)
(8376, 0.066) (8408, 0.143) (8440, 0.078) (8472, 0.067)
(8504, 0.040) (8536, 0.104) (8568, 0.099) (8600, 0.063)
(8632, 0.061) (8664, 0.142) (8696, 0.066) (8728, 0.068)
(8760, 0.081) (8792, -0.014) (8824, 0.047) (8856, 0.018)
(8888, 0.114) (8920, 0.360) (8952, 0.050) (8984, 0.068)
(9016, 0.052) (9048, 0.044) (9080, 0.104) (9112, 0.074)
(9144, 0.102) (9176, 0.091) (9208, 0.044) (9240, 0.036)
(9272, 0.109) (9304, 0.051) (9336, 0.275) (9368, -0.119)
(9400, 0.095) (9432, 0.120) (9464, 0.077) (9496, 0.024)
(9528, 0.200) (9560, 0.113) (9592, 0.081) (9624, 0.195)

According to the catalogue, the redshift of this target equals 0.78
